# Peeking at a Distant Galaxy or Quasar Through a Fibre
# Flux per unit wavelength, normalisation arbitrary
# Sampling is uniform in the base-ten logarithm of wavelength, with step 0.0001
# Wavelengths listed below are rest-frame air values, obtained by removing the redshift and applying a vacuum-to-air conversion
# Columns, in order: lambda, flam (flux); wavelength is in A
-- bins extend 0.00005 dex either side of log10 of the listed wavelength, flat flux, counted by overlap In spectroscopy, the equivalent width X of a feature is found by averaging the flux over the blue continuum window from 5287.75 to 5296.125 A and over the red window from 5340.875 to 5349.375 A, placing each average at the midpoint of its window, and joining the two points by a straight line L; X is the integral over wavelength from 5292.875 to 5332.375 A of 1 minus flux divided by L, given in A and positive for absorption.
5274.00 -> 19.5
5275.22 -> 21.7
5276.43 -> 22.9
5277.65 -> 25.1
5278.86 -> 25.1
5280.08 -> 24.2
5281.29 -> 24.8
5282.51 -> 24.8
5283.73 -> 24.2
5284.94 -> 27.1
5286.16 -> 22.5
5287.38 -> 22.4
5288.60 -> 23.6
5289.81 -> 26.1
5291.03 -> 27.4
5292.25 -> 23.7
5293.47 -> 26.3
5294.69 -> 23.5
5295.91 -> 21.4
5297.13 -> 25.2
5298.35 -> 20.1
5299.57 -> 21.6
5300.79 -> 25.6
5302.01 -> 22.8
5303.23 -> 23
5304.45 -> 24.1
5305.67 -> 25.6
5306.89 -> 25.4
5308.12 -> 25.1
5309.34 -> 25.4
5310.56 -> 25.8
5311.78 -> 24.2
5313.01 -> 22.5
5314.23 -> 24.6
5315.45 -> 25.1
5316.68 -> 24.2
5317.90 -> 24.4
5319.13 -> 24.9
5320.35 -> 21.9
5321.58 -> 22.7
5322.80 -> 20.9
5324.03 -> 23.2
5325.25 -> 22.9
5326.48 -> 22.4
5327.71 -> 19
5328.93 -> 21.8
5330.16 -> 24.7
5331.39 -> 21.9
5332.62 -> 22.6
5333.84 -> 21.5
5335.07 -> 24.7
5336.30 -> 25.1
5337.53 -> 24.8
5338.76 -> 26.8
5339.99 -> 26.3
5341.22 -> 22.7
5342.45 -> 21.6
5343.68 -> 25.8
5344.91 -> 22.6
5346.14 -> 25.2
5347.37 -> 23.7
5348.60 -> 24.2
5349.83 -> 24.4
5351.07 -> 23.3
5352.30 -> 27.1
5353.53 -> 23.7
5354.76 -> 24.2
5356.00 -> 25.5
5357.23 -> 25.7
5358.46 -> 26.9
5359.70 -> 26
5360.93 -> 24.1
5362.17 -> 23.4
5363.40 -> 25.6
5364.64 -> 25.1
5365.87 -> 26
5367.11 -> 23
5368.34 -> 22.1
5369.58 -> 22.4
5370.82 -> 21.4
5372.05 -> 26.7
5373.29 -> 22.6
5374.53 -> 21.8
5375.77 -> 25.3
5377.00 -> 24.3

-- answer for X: 1.3 A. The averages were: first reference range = 24.7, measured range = 23.5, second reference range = 23.7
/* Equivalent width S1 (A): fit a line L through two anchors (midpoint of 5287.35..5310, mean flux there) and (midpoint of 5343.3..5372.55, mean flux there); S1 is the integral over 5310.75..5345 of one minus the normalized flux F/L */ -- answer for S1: 1.22 A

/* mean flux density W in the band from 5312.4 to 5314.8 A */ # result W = 23.6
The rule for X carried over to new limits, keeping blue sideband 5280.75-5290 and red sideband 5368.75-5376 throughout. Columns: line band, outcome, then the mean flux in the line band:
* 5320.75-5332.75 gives 0.82 A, 22.2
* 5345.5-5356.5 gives -0.51 A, 24.6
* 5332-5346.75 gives -0.31 A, 24.1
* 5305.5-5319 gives -0.41 A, 24.7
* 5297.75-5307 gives 0.27 A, 23.4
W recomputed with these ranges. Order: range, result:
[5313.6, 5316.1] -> 24.8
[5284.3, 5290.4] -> 24.4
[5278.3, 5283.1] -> 24.7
